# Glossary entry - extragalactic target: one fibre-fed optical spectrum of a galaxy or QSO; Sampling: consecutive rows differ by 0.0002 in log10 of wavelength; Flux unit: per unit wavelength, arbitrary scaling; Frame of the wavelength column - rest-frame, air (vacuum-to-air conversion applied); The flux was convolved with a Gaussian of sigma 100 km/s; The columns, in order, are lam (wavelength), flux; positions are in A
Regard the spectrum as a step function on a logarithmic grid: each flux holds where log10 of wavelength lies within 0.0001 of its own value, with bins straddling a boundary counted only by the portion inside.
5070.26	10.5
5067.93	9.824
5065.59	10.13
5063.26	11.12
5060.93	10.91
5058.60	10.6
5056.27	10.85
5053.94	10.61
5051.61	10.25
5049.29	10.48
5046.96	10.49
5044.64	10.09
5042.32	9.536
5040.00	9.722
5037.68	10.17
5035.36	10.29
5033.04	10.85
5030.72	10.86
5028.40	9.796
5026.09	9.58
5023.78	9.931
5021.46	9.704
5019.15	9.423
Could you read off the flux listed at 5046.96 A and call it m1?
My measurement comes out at 10.49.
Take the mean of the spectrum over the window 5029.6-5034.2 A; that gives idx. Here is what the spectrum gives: 10.8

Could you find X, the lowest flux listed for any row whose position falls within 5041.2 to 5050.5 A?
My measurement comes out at 9.536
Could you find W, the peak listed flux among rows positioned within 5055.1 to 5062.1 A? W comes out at 10.91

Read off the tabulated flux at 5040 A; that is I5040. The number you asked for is 9.722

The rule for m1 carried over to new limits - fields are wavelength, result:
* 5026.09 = 9.58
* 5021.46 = 9.704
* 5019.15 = 9.423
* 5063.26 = 11.12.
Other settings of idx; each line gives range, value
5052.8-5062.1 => 10.7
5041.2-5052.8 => 10.2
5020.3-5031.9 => 9.97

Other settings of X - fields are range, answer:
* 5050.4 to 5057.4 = 10.25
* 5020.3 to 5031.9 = 9.58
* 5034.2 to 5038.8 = 10.17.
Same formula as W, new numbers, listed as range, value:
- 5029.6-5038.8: 10.86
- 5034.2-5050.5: 10.49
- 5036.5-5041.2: 10.17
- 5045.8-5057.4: 10.85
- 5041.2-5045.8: 10.09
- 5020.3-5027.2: 9.931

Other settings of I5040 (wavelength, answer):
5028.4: 9.796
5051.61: 10.25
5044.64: 10.09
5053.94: 10.61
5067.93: 9.824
